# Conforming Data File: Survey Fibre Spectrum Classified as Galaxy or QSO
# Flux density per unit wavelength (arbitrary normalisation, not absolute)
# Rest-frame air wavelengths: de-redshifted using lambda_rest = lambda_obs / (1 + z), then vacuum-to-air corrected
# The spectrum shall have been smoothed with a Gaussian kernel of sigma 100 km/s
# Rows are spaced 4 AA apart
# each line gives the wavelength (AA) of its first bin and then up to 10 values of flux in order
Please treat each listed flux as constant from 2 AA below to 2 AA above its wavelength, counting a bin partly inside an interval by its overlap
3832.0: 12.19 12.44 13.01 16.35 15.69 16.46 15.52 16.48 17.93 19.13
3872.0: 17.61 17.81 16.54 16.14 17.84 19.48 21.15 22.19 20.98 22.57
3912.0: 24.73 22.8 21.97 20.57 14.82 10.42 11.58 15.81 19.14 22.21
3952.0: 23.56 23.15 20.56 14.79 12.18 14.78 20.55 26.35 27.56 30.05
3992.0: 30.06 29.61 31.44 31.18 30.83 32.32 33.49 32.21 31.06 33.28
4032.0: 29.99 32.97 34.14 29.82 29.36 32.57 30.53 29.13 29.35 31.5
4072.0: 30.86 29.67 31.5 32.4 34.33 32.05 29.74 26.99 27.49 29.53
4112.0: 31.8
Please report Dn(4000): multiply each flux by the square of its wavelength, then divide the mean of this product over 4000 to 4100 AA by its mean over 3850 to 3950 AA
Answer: 1.83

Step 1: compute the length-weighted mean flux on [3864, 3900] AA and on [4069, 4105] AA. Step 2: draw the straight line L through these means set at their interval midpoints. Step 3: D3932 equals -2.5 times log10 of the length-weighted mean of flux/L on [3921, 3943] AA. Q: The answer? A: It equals 0.37 mag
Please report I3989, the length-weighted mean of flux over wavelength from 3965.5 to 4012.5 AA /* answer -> 26.1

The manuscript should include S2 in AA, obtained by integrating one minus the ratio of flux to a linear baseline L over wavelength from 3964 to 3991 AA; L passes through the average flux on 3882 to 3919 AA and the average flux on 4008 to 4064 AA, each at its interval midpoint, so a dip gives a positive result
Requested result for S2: 5.4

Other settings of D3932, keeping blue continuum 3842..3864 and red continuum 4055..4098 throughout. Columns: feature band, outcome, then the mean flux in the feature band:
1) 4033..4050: -0.10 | 31.5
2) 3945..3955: 0.01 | 22.5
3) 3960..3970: 0.50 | 14.9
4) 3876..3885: 0.09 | 16.7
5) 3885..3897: -0.02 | 19.1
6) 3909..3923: -0.13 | 22.9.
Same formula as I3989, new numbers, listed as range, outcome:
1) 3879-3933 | 19.7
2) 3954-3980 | 18.3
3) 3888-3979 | 19.1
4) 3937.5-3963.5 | 20.2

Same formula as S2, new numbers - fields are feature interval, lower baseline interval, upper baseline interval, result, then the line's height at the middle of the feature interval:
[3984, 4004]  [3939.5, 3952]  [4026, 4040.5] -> -2.4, 26.9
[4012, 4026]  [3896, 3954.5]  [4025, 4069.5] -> -1.9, 28.5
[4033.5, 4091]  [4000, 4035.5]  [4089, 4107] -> -1.6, 30.5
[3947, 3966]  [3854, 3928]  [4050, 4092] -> 2.3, 23.7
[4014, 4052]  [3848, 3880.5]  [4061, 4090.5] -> -4.6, 28.4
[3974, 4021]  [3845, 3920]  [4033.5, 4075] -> -4.3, 27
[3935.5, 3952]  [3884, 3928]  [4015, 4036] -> 4.1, 24.4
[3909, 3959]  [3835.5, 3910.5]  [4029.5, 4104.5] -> 5.8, 21.9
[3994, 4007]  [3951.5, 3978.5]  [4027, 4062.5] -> -3.6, 24.1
